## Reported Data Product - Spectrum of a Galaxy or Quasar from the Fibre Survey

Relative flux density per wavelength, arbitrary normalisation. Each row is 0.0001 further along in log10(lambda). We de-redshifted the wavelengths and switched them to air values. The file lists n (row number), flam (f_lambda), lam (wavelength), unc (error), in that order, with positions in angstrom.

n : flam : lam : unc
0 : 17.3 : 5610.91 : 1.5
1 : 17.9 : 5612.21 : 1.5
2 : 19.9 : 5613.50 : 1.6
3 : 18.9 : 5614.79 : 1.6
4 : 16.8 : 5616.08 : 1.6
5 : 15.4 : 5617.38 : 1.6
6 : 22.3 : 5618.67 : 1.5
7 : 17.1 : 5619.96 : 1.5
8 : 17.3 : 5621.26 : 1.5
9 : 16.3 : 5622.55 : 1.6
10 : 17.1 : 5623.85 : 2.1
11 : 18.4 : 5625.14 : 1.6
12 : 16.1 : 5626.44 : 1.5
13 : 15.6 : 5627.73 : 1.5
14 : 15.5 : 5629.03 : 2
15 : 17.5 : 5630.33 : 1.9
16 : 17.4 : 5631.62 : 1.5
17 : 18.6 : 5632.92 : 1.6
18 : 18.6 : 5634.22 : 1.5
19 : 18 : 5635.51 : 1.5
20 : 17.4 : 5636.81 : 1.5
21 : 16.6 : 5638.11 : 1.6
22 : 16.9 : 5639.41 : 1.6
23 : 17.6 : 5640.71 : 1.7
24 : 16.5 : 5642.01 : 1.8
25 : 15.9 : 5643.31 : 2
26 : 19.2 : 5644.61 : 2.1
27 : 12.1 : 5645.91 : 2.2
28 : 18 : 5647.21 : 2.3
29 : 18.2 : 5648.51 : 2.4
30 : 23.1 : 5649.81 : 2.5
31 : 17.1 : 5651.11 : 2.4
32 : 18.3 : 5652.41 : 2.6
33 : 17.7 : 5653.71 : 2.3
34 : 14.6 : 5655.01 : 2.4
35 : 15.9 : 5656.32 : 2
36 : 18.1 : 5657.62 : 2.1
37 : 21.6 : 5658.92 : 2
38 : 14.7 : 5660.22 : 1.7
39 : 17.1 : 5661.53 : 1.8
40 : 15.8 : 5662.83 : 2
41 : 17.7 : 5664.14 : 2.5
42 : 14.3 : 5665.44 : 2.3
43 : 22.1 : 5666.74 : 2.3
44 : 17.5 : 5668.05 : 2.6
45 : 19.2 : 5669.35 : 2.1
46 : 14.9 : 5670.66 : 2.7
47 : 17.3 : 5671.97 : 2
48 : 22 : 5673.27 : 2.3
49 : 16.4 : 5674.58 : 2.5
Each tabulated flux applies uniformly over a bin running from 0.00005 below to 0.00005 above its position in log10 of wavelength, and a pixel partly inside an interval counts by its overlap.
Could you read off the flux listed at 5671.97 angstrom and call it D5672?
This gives 17.3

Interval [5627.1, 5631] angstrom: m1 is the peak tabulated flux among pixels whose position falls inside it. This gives 17.5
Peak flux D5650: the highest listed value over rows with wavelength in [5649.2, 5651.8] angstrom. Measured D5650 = 23.1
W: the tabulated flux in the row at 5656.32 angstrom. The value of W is 15.9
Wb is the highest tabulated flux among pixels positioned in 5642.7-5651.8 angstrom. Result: 23.1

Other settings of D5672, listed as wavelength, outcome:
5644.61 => 19.2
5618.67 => 22.3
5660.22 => 14.7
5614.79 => 18.9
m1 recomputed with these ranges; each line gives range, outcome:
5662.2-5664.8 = 17.7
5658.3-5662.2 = 21.6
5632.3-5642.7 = 18.6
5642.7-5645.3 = 19.2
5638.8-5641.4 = 17.6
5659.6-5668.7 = 22.1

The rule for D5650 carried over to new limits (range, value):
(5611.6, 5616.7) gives 19.9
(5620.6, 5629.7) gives 18.4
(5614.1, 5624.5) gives 22.3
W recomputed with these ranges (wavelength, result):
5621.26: 17.3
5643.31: 15.9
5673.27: 22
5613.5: 19.9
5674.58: 16.4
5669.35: 19.2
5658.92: 21.6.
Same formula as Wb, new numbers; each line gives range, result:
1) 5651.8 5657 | 18.3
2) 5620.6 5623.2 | 17.3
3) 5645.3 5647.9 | 18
